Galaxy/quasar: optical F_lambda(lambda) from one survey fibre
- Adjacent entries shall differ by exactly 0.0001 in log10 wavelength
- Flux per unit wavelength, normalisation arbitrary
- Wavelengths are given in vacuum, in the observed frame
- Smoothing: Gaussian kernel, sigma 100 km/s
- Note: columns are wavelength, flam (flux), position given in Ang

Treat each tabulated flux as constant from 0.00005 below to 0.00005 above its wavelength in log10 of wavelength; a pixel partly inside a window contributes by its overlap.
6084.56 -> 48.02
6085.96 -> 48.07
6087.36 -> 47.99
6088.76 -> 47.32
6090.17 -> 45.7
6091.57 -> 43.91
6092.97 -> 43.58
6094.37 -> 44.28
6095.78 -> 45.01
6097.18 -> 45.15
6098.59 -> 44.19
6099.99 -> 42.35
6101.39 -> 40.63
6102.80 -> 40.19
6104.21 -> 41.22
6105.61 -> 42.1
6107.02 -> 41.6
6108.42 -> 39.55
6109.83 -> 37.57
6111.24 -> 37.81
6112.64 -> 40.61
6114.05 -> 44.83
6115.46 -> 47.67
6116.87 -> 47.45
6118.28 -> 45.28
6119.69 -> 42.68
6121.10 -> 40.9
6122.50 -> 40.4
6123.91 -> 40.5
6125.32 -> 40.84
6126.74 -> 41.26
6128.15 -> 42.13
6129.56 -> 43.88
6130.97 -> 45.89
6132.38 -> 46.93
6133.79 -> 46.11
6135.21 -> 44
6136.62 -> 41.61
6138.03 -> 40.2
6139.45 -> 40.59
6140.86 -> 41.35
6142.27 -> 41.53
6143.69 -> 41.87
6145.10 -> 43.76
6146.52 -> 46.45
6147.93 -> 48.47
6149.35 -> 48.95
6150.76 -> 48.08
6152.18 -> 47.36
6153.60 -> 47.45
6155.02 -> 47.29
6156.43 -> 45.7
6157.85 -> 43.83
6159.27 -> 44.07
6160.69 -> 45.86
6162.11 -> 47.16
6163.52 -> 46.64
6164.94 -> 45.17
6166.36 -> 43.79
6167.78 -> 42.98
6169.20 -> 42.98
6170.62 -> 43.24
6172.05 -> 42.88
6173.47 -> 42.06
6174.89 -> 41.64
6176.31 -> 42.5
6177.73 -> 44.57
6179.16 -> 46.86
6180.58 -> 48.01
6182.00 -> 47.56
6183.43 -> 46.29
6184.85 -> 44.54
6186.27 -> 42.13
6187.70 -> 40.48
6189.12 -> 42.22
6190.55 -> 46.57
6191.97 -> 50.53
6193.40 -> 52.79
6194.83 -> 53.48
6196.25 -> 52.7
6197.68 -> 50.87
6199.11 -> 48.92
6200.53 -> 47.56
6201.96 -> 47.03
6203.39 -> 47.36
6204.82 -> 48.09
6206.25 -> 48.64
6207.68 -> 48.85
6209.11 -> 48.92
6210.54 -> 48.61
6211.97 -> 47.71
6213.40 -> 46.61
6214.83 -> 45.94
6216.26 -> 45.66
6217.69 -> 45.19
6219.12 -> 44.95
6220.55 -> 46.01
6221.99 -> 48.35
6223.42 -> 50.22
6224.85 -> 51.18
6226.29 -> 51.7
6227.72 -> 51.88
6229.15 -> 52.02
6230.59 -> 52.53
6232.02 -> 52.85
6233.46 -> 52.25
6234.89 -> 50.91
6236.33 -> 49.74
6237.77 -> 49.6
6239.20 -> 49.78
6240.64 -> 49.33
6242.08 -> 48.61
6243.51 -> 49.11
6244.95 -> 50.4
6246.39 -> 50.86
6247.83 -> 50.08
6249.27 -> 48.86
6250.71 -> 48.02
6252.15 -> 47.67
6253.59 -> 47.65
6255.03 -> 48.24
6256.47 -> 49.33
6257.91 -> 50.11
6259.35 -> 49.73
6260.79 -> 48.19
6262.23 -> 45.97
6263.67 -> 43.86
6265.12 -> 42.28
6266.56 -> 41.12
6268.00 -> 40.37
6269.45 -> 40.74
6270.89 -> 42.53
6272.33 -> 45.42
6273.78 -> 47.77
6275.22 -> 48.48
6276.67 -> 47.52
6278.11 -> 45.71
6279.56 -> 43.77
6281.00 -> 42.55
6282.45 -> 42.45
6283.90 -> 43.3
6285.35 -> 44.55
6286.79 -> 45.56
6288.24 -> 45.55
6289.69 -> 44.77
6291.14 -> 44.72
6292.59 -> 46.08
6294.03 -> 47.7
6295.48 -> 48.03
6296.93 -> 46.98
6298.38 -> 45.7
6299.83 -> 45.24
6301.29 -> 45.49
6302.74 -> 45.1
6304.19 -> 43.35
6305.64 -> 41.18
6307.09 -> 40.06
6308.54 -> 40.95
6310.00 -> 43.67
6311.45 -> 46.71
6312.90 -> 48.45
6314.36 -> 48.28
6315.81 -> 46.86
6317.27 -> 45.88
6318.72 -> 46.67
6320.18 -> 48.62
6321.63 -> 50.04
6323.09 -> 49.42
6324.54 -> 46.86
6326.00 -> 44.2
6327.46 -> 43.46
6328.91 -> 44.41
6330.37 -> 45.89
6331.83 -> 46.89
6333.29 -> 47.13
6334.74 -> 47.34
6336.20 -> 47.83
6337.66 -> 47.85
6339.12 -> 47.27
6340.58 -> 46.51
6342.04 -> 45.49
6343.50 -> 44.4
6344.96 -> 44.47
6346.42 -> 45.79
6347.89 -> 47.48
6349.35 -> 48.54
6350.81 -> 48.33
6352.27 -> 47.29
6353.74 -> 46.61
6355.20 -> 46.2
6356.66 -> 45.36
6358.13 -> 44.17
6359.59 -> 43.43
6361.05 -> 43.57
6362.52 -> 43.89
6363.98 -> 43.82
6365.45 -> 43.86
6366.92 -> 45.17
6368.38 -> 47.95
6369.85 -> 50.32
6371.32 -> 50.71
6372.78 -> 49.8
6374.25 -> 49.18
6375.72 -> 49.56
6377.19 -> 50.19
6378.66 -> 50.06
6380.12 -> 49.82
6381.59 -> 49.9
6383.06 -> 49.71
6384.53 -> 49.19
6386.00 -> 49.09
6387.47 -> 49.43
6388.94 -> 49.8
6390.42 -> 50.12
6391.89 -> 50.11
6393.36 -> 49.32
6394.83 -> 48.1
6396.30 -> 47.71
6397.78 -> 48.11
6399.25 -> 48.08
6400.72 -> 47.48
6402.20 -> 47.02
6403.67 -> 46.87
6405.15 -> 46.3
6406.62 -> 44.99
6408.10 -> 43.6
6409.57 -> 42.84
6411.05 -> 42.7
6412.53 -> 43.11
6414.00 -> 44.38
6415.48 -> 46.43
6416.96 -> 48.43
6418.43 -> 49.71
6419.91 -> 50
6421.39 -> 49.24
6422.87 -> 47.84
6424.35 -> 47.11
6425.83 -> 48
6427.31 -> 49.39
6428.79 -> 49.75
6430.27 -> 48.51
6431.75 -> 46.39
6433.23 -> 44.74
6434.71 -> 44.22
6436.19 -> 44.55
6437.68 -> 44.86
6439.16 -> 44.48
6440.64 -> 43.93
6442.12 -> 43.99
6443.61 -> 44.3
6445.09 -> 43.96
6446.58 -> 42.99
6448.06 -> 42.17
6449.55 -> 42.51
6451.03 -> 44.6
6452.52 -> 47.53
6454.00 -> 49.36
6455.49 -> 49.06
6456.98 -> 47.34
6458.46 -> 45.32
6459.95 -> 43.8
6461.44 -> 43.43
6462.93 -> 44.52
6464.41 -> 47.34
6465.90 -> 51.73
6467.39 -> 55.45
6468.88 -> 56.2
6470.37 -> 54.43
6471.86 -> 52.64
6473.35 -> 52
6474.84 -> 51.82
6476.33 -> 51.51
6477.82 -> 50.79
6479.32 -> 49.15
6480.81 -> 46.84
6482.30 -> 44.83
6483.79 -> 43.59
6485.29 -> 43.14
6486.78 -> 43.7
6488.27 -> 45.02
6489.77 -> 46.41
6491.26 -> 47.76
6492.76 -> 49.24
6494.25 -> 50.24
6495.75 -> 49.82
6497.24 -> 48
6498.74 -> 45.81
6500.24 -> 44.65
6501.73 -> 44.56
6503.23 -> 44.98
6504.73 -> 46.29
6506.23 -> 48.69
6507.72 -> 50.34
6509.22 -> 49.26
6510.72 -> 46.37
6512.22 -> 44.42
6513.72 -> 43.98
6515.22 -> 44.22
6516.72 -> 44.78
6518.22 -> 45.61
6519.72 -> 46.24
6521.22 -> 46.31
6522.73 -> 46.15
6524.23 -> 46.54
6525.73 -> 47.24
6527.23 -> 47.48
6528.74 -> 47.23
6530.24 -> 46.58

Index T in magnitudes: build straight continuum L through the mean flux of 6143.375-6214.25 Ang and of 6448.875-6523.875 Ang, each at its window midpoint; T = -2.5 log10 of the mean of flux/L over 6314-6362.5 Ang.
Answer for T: 0.01 mag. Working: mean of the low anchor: 46.4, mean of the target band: 46.4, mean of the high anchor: 47.4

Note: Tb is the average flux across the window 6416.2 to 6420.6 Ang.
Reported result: 49.4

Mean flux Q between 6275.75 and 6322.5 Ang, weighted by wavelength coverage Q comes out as 45.4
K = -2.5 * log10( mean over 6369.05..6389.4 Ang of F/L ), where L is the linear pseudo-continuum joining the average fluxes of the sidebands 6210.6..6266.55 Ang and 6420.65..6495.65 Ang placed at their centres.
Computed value -0.04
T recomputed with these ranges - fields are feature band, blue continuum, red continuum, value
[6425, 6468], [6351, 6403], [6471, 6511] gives 0.04 mag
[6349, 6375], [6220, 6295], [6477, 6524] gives 0.01 mag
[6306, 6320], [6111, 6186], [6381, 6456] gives 0.01 mag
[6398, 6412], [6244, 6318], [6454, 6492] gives 0.04 mag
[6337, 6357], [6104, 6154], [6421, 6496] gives -0.01 mag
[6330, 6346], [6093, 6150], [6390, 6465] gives -0.03 mag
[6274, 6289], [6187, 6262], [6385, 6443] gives 0.08 mag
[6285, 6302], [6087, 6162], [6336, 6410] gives 0.01 mag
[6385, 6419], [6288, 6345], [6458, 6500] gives 0.00 mag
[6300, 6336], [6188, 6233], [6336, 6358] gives 0.03 mag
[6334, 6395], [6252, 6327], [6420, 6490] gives -0.03 mag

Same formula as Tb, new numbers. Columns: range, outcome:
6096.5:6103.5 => 42.5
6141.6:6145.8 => 42.4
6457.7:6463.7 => 44.4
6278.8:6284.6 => 43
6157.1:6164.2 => 45.5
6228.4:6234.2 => 52.4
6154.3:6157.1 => 46.6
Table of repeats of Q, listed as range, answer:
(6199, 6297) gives 47.4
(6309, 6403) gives 47.3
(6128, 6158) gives 44.8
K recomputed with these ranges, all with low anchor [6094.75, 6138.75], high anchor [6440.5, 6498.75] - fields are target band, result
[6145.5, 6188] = -0.047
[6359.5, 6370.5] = 0.017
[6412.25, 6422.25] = -0.019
